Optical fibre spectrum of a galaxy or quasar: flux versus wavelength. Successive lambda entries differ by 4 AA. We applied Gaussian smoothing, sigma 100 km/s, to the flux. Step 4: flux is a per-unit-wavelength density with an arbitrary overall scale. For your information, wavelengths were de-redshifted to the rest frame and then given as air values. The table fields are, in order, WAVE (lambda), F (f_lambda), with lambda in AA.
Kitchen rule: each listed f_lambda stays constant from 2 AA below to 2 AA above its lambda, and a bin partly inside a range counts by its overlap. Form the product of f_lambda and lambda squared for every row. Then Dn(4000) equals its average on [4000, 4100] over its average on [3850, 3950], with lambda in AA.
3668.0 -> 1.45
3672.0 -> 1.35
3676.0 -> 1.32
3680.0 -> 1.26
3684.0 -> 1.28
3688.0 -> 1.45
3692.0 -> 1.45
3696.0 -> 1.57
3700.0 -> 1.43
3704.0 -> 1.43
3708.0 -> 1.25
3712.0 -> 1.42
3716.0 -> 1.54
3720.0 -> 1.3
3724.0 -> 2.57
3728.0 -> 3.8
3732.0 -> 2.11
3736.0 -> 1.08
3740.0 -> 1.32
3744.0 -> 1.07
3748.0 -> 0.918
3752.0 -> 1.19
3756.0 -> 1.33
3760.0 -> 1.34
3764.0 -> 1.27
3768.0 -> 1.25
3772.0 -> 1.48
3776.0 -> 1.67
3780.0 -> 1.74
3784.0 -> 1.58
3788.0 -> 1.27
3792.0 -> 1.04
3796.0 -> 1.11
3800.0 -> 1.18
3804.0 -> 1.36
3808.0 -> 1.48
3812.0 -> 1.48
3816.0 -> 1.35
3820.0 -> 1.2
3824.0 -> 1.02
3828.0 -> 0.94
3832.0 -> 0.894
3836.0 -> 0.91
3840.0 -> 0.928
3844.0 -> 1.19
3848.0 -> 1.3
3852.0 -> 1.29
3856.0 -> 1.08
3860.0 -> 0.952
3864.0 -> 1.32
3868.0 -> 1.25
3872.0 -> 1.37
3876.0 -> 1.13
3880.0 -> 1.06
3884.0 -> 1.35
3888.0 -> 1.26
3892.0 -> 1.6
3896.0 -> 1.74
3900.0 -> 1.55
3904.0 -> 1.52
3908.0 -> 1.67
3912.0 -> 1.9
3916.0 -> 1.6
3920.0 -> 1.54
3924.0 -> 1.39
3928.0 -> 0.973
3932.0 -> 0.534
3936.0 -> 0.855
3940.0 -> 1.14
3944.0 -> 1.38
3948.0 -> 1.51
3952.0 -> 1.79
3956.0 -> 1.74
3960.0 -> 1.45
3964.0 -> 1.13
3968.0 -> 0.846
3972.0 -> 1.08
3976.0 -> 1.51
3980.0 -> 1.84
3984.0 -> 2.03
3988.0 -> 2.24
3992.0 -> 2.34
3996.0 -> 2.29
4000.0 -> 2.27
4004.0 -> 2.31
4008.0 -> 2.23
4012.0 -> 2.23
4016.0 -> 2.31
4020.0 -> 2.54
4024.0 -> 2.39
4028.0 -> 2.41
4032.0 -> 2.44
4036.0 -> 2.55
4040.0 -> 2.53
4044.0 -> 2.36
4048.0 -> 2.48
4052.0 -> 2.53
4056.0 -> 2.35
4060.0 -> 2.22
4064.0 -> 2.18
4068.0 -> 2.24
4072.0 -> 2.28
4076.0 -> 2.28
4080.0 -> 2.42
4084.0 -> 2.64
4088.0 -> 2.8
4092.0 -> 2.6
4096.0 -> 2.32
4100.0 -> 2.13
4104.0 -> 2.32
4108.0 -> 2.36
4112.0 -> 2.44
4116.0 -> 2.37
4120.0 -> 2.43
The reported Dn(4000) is 2.0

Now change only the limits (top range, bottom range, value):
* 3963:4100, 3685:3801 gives 1.74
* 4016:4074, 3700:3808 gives 1.87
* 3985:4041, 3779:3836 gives 2.11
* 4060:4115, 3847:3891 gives 2.17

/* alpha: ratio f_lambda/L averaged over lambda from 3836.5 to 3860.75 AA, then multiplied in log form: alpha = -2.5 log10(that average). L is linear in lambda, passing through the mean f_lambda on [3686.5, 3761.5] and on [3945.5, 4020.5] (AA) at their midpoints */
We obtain 0.457 mag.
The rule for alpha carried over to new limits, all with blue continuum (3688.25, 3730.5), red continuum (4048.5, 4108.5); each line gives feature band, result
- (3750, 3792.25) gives 0.320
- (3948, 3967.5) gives 0.425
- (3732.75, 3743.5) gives 0.372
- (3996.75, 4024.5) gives -0.025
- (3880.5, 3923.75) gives 0.325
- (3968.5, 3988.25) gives 0.335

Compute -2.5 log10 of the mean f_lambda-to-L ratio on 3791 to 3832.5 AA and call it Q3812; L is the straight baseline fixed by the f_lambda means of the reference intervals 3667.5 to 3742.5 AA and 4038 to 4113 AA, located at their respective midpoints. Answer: 0.45 mag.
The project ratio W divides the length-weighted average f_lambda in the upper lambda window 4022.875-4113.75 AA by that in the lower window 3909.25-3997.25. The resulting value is 1.60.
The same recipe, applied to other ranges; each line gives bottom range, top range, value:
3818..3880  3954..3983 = 1.25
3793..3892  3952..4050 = 1.73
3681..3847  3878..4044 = 1.25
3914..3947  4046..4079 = 1.96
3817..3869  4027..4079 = 2.16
